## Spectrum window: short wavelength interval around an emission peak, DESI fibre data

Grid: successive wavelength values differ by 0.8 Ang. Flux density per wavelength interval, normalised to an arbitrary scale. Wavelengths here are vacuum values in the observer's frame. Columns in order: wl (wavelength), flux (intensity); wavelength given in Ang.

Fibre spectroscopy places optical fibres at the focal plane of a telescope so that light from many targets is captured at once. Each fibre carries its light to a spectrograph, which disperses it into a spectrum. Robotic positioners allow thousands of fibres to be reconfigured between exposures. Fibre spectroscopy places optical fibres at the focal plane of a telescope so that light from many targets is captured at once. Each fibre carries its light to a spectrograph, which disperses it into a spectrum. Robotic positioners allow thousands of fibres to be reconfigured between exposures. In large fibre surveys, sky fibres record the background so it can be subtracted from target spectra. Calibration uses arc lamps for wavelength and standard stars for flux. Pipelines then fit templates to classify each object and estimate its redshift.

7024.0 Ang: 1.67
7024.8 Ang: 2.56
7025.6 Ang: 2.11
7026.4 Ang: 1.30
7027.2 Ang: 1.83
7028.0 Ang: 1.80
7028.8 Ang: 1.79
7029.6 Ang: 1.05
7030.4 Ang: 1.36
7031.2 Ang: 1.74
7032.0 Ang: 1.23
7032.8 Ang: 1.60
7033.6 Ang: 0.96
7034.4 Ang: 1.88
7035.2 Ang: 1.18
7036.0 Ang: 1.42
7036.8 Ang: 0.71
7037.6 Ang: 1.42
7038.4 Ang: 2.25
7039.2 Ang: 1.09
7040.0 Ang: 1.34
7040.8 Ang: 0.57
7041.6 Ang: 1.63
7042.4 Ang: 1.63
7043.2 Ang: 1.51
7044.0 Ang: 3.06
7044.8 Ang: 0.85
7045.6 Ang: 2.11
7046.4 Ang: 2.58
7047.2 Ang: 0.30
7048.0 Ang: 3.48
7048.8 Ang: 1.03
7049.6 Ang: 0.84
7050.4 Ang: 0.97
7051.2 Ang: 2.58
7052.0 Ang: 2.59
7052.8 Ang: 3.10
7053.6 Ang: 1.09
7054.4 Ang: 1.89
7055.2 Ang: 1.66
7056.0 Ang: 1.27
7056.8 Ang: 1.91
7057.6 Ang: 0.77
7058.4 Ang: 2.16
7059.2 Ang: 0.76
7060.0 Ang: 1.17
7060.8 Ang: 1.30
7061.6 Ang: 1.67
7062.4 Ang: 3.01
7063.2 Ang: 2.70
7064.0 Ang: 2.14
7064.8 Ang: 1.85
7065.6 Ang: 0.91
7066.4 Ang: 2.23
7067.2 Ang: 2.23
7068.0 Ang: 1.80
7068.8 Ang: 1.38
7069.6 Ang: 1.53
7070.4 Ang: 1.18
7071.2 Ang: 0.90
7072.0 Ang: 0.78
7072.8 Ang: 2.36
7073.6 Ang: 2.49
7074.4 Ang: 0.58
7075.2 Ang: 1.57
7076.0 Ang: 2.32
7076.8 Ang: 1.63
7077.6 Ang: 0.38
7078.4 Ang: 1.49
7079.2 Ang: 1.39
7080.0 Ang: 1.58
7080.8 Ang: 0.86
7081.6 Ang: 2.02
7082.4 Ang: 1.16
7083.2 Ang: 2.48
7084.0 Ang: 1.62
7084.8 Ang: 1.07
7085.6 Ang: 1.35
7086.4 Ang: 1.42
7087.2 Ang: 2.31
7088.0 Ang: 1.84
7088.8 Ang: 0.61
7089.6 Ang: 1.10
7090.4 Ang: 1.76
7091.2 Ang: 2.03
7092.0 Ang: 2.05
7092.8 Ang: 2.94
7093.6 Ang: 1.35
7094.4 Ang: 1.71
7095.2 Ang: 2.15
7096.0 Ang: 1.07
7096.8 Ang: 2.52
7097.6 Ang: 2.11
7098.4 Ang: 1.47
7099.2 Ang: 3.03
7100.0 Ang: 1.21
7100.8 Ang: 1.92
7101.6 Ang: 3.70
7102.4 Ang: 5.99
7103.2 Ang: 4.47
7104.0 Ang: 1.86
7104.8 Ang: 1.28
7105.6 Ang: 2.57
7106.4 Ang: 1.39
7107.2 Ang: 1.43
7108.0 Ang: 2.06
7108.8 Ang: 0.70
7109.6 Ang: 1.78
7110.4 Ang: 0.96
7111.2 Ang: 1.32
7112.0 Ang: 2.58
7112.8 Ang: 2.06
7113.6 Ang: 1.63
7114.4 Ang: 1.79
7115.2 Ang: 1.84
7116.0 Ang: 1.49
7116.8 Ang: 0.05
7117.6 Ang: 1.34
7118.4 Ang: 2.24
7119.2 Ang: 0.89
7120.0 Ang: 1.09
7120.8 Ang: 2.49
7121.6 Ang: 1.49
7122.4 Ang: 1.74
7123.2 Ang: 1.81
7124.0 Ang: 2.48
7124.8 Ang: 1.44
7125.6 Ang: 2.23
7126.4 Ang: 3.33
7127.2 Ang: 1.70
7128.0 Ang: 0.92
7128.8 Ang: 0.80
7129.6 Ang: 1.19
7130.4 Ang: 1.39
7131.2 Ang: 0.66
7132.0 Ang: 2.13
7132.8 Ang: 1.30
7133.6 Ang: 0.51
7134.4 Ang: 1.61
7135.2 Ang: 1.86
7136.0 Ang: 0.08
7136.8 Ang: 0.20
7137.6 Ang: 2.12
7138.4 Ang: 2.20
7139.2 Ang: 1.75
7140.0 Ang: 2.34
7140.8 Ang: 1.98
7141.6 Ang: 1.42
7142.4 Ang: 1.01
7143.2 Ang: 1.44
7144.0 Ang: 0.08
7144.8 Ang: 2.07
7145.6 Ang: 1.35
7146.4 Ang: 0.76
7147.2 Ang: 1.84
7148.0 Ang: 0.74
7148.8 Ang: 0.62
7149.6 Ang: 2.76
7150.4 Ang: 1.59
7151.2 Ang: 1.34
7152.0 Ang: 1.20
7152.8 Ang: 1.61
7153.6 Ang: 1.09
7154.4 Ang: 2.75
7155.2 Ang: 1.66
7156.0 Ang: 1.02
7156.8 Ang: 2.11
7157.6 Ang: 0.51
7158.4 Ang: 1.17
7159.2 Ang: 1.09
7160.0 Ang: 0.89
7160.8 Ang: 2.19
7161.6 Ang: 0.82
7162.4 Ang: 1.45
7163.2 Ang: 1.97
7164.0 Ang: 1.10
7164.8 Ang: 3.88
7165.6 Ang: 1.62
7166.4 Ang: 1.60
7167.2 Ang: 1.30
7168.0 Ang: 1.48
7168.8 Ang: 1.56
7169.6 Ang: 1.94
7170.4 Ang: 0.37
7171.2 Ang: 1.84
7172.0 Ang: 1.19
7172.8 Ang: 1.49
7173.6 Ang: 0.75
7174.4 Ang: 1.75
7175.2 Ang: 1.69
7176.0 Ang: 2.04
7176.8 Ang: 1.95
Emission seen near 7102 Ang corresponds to H-alpha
